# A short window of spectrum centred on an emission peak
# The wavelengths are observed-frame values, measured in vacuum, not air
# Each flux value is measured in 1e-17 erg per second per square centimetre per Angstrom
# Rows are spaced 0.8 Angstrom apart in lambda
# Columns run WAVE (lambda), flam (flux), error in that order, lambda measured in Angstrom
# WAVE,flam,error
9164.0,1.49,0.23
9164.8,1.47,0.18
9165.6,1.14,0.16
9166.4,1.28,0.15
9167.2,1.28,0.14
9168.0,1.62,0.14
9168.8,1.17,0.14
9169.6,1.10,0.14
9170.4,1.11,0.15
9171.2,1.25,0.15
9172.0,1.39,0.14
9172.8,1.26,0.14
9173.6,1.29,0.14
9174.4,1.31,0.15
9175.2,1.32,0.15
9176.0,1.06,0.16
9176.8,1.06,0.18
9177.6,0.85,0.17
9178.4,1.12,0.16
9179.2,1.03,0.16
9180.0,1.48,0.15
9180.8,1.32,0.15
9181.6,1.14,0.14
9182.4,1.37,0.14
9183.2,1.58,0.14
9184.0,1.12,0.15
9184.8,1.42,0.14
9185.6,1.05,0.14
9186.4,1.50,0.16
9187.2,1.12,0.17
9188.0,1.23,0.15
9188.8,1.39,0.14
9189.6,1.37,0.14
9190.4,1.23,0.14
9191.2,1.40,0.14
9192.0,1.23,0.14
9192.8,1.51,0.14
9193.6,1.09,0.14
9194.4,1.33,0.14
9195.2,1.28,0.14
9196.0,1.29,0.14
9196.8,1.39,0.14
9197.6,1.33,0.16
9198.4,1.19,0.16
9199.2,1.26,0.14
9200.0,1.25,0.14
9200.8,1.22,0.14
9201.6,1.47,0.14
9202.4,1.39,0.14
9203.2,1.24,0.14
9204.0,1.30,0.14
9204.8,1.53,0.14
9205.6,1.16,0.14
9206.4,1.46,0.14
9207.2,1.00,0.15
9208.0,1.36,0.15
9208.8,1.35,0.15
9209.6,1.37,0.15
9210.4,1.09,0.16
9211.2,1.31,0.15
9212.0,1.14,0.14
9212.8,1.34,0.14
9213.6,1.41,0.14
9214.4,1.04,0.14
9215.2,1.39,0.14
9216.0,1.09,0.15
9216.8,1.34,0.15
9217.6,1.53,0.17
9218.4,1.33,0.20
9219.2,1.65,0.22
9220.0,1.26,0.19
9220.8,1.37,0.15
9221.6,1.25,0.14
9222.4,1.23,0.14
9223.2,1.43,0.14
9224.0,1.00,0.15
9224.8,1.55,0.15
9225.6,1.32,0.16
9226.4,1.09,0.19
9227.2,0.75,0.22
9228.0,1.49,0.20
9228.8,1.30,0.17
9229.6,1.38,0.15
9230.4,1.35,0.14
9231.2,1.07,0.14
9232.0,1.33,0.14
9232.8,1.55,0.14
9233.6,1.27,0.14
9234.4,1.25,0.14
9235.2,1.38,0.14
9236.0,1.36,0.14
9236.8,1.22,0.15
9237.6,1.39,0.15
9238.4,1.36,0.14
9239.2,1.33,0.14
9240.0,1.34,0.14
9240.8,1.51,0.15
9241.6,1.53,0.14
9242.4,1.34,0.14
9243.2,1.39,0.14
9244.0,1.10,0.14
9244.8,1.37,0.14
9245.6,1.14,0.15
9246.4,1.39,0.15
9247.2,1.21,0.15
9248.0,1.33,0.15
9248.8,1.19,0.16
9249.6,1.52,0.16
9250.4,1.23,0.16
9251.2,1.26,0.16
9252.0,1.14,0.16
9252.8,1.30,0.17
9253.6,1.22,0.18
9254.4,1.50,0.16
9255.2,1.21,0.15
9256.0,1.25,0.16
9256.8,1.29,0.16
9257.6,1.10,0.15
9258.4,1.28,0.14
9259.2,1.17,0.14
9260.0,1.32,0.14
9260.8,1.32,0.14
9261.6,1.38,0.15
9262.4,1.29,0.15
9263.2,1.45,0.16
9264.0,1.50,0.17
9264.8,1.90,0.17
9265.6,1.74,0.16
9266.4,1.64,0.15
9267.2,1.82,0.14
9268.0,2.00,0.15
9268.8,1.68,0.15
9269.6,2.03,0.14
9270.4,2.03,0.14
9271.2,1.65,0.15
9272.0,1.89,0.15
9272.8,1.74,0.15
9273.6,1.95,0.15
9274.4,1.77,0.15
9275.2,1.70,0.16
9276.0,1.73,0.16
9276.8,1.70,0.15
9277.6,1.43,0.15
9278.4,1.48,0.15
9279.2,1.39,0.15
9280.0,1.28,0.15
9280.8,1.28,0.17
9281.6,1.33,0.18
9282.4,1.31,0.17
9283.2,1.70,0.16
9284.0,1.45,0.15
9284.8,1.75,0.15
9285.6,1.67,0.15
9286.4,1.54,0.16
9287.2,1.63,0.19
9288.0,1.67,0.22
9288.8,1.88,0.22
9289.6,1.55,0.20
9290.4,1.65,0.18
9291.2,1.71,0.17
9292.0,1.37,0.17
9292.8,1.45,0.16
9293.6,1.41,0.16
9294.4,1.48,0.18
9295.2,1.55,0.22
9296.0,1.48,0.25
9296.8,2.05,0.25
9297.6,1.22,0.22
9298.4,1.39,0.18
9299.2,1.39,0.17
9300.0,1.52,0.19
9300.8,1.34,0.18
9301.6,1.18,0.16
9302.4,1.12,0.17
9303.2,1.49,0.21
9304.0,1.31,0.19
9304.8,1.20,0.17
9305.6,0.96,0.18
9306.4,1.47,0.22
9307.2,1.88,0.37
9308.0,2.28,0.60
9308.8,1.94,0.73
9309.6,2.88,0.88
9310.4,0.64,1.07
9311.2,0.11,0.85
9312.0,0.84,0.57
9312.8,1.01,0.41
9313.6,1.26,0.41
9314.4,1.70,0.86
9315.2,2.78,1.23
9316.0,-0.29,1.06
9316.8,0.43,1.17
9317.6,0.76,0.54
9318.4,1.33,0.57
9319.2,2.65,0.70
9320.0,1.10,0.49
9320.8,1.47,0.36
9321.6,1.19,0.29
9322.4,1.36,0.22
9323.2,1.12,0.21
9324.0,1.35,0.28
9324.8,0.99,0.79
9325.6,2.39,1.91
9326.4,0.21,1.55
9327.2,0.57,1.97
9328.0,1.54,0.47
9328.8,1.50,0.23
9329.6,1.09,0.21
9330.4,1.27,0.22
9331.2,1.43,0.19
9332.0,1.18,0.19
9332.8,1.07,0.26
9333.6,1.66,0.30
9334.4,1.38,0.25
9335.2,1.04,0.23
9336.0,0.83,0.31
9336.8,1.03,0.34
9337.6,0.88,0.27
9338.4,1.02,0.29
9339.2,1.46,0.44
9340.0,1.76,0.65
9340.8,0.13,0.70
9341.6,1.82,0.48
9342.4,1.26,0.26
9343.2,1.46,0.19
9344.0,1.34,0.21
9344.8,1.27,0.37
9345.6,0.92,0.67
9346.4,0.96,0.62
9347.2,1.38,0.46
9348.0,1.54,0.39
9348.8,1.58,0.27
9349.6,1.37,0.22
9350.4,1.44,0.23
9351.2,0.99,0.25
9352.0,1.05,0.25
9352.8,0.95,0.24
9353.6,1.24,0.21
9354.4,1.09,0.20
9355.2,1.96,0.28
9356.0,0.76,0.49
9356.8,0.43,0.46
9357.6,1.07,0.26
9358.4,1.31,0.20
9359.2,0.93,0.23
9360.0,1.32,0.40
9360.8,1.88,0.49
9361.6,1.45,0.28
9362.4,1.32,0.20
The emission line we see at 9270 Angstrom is [S II]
